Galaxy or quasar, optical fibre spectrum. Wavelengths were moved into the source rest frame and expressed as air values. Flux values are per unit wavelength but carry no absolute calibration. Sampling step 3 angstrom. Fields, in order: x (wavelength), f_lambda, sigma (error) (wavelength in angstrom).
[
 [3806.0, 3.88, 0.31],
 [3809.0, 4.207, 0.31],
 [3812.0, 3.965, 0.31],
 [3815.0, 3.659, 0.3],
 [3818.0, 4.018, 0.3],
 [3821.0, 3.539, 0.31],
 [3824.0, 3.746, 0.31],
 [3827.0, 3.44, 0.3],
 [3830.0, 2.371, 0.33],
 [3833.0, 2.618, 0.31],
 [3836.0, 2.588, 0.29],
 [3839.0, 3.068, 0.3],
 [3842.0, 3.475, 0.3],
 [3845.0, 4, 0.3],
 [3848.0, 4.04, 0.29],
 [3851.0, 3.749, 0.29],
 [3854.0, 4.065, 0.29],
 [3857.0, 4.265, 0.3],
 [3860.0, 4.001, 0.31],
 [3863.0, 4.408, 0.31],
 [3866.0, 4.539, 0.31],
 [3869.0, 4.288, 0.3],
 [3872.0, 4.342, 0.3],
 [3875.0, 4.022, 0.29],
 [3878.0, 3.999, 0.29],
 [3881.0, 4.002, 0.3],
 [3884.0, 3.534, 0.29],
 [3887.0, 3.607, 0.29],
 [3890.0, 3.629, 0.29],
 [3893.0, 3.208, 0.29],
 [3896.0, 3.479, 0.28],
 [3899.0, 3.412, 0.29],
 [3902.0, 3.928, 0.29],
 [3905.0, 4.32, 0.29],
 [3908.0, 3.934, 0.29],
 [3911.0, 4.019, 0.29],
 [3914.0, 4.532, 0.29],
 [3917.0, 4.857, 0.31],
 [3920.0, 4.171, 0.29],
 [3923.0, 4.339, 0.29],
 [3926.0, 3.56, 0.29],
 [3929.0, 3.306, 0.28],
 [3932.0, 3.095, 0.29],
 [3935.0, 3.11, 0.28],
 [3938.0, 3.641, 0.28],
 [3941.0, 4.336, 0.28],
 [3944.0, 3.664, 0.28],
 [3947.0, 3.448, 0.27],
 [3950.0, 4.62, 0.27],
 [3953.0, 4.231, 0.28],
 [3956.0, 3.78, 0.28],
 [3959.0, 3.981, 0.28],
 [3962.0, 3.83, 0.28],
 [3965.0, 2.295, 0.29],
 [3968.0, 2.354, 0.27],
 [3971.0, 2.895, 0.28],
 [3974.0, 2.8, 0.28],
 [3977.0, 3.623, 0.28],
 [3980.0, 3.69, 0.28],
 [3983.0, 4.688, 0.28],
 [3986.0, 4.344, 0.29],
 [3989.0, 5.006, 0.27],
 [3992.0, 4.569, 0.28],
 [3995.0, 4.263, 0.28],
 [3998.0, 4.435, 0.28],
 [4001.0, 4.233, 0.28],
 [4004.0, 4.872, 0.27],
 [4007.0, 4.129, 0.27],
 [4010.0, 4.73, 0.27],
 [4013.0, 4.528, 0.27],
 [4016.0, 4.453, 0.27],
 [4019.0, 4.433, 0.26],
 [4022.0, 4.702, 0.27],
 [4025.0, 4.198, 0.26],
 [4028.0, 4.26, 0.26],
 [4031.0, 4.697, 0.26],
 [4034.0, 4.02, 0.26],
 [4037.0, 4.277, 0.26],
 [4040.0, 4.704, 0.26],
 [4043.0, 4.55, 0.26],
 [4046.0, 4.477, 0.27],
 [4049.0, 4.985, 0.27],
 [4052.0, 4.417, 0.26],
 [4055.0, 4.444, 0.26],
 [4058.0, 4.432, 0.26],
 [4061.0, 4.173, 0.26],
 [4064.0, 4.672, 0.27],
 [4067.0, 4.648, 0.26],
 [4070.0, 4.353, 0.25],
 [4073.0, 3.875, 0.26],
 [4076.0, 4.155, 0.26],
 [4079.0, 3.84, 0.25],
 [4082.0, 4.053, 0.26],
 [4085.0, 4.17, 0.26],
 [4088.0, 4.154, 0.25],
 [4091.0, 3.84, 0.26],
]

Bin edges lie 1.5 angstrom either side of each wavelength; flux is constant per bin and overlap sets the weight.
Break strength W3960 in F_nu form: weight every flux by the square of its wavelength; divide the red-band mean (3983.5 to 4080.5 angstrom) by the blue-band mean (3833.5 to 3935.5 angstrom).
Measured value 1.24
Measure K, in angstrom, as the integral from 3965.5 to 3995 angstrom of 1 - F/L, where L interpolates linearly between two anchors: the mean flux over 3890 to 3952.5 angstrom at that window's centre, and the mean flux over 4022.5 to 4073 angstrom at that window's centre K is 2.8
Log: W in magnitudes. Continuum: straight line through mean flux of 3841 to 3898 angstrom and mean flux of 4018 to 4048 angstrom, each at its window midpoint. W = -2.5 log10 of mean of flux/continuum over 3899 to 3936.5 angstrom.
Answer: 0.045 mag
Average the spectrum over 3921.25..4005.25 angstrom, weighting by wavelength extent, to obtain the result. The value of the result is 3.82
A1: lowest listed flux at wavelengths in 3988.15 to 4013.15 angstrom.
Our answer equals 4.129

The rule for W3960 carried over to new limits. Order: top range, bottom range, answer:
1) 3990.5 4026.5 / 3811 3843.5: 1.48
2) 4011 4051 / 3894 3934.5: 1.22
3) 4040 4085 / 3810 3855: 1.41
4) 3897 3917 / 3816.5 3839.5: 1.34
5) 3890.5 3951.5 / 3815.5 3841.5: 1.26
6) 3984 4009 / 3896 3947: 1.21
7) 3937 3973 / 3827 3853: 1.16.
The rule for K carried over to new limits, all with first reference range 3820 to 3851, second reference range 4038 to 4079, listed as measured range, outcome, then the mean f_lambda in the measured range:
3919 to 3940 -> 0.9 angstrom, 3.61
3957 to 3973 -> 3.5 angstrom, 3.08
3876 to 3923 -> -3.8 angstrom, 3.92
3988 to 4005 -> -1.8 angstrom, 4.54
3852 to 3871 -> -4.5 angstrom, 4.25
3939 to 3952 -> -0.5 angstrom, 4.01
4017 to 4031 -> -0.6 angstrom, 4.43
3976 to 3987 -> -0.1 angstrom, 4.1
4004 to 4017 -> -1.0 angstrom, 4.51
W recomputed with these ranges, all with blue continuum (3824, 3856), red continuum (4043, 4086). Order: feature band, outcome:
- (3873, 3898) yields -0.037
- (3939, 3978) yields 0.103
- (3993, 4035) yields -0.078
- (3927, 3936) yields 0.179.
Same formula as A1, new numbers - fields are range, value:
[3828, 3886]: 2.371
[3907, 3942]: 3.095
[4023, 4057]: 4.02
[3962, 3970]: 2.295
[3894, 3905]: 3.412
